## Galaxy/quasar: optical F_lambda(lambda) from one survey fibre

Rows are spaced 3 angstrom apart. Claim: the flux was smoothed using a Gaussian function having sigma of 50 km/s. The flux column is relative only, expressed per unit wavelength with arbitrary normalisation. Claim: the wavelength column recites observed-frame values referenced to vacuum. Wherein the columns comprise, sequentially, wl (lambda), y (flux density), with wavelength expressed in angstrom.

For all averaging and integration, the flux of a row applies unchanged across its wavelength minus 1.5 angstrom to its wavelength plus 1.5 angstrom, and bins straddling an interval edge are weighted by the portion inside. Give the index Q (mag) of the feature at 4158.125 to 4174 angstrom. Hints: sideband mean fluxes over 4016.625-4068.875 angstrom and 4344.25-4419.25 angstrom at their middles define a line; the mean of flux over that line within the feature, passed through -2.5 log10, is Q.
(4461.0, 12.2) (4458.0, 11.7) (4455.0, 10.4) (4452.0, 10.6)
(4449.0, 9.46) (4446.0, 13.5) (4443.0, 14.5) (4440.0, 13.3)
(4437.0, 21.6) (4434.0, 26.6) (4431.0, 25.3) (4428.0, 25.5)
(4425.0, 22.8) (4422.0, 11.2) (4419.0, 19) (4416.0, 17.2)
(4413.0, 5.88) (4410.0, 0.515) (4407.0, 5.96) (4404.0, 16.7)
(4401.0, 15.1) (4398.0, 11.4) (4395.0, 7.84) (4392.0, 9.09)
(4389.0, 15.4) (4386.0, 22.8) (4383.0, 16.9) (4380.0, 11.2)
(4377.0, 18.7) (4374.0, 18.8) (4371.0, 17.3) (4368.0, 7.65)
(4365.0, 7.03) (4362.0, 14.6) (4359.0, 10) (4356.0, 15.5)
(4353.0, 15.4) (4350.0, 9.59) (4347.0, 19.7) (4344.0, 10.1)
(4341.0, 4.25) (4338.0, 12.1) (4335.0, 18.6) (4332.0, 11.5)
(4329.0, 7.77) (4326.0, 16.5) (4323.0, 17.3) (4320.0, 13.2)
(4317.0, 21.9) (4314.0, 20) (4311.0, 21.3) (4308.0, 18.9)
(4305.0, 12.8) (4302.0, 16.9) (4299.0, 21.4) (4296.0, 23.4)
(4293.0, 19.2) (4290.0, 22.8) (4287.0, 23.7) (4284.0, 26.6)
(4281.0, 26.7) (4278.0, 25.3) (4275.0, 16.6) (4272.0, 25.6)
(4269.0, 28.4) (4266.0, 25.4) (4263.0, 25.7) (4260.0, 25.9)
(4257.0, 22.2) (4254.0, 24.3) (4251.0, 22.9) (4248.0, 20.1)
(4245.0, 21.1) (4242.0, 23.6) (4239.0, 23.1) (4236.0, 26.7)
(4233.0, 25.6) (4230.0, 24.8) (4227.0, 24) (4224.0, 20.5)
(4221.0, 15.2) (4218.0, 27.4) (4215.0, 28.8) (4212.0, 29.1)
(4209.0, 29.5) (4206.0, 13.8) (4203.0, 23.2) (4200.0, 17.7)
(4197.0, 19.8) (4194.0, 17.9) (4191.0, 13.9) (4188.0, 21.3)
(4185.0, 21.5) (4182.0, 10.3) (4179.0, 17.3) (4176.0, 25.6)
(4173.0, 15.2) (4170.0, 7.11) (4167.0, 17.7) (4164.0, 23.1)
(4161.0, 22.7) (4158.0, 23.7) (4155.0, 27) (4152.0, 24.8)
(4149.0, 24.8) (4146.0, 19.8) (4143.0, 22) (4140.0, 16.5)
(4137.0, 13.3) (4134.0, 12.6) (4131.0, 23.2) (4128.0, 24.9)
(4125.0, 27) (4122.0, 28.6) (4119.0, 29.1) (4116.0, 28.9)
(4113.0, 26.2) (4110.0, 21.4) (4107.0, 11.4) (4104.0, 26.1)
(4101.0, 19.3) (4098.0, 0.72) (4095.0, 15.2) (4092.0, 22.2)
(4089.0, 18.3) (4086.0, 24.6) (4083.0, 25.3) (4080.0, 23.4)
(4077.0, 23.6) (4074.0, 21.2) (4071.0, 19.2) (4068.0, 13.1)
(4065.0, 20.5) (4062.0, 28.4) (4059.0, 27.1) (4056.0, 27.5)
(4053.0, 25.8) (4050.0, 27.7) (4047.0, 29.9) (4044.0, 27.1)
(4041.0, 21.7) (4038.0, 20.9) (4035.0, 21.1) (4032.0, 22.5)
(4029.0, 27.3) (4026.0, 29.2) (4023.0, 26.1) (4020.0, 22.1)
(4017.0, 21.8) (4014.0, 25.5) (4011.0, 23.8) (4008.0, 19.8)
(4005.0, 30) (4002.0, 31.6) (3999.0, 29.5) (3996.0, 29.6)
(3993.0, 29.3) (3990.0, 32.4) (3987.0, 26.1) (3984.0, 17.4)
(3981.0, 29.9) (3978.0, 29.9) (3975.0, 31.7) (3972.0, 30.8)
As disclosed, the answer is 0.15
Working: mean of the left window 24.6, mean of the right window 13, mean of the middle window 17.8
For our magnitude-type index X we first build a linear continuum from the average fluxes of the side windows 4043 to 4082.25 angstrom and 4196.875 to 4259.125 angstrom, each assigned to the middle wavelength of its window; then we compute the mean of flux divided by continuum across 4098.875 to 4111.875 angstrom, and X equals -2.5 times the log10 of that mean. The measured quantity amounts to 0.26 mag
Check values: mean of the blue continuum 24.2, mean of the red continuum 23.1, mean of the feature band 18.8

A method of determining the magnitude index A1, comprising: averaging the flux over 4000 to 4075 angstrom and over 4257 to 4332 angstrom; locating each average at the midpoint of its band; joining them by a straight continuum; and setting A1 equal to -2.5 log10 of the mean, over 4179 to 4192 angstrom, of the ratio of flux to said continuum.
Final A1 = 0.303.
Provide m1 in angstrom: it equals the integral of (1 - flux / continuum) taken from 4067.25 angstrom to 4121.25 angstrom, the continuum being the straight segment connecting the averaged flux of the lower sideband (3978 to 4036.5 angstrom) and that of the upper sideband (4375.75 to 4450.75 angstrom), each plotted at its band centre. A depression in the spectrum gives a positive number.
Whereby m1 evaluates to 6.85 angstrom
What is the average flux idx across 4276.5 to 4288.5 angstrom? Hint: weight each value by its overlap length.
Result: 25.6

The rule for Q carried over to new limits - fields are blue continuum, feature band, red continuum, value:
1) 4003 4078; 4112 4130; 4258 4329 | -0.18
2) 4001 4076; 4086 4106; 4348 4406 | 0.28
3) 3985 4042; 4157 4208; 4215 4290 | 0.31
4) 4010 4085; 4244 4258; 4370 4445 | -0.15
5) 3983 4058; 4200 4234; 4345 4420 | -0.23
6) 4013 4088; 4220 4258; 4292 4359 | -0.24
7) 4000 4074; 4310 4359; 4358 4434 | 0.12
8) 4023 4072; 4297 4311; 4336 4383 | -0.20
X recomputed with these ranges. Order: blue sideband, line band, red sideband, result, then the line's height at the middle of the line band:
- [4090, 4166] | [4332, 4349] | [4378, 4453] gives 0.28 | 16.5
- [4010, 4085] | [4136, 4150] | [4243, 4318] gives 0.21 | 23.4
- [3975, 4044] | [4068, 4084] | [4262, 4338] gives 0.14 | 24.6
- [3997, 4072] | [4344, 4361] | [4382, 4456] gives 0.20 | 16.5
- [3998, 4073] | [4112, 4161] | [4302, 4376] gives -0.10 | 21.3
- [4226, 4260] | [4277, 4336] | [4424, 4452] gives 0.15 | 22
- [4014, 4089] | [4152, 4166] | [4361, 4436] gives -0.14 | 21.1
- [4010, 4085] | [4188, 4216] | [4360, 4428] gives -0.11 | 19.4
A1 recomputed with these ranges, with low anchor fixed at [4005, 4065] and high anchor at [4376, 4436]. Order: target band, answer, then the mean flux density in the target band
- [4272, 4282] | -0.23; 23.1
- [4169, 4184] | 0.34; 15.6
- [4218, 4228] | -0.04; 20.8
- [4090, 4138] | 0.11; 20.7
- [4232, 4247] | -0.21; 23.8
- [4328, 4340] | 0.36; 12.3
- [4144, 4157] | -0.10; 24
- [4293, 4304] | -0.11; 20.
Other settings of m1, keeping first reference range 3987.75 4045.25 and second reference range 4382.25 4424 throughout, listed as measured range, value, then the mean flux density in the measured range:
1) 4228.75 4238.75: -3.8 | 25.4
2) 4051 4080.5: 1.4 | 23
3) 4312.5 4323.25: -1.9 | 18.2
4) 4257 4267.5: -4.7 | 25.2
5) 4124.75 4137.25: 1.0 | 20.2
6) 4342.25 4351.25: 0.9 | 13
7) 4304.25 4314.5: -1.8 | 18.5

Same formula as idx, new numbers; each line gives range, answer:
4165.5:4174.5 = 13.3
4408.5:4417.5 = 7.86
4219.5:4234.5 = 22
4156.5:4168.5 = 21.8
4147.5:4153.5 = 24.8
